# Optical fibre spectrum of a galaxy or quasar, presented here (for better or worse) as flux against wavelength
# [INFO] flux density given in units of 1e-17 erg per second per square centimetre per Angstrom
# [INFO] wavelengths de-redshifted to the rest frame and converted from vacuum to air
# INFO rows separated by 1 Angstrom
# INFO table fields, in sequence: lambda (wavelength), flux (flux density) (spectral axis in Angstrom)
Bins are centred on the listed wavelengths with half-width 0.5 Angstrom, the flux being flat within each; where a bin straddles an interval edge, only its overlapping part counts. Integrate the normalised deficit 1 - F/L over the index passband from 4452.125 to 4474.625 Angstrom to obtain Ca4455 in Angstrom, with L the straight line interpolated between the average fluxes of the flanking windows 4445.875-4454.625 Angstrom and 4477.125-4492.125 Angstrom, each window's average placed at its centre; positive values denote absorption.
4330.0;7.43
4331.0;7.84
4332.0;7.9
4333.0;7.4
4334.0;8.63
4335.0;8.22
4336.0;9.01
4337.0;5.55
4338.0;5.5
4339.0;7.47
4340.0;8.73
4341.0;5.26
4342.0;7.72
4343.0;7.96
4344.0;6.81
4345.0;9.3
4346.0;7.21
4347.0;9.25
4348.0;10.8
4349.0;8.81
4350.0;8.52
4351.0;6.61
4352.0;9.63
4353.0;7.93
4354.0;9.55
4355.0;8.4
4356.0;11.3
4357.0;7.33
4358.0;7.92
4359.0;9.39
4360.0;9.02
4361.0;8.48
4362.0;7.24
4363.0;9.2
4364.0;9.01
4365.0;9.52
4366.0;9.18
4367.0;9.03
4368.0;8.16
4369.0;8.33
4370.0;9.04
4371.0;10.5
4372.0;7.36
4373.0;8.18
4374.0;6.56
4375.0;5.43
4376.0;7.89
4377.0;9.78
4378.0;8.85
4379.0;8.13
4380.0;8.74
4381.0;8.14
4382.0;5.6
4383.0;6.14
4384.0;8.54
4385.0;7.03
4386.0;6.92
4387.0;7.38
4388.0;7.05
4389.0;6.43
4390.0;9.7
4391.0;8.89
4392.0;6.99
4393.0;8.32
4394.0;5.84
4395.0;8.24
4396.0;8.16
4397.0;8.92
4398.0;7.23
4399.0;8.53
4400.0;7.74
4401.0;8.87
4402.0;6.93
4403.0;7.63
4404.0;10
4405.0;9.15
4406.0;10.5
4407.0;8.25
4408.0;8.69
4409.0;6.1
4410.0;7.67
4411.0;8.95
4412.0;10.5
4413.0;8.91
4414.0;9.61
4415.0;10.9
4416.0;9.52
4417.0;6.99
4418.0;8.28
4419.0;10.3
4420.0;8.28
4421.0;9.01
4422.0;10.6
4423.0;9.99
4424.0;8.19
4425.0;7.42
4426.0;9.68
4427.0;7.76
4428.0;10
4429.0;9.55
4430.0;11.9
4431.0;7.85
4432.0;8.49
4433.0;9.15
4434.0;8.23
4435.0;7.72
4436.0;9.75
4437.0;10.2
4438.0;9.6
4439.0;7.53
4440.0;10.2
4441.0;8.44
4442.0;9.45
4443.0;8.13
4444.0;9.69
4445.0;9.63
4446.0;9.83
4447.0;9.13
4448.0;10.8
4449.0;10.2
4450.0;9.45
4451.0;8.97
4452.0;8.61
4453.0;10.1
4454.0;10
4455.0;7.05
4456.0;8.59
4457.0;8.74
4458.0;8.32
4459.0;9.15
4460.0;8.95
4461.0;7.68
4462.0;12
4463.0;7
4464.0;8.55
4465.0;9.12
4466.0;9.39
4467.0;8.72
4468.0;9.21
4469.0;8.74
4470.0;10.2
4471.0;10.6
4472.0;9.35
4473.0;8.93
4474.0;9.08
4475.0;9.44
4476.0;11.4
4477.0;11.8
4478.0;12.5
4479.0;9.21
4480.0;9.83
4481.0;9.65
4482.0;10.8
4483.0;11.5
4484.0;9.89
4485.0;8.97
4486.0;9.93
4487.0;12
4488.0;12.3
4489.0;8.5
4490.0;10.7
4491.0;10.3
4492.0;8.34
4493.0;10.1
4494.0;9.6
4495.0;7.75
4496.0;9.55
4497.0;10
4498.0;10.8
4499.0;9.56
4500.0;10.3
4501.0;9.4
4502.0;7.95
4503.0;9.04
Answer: 1.9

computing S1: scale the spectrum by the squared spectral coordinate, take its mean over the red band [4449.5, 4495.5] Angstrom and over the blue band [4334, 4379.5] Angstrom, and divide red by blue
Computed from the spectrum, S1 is 1.2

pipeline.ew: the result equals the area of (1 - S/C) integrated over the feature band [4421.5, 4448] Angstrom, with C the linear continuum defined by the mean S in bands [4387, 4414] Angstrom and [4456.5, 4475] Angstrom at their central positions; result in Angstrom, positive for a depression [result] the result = -1.5 Angstrom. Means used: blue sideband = 8.25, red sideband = 9.11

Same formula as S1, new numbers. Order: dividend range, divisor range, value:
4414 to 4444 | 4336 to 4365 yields 1.14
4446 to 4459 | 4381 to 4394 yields 1.28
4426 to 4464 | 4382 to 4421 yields 1.13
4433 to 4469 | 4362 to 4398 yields 1.17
